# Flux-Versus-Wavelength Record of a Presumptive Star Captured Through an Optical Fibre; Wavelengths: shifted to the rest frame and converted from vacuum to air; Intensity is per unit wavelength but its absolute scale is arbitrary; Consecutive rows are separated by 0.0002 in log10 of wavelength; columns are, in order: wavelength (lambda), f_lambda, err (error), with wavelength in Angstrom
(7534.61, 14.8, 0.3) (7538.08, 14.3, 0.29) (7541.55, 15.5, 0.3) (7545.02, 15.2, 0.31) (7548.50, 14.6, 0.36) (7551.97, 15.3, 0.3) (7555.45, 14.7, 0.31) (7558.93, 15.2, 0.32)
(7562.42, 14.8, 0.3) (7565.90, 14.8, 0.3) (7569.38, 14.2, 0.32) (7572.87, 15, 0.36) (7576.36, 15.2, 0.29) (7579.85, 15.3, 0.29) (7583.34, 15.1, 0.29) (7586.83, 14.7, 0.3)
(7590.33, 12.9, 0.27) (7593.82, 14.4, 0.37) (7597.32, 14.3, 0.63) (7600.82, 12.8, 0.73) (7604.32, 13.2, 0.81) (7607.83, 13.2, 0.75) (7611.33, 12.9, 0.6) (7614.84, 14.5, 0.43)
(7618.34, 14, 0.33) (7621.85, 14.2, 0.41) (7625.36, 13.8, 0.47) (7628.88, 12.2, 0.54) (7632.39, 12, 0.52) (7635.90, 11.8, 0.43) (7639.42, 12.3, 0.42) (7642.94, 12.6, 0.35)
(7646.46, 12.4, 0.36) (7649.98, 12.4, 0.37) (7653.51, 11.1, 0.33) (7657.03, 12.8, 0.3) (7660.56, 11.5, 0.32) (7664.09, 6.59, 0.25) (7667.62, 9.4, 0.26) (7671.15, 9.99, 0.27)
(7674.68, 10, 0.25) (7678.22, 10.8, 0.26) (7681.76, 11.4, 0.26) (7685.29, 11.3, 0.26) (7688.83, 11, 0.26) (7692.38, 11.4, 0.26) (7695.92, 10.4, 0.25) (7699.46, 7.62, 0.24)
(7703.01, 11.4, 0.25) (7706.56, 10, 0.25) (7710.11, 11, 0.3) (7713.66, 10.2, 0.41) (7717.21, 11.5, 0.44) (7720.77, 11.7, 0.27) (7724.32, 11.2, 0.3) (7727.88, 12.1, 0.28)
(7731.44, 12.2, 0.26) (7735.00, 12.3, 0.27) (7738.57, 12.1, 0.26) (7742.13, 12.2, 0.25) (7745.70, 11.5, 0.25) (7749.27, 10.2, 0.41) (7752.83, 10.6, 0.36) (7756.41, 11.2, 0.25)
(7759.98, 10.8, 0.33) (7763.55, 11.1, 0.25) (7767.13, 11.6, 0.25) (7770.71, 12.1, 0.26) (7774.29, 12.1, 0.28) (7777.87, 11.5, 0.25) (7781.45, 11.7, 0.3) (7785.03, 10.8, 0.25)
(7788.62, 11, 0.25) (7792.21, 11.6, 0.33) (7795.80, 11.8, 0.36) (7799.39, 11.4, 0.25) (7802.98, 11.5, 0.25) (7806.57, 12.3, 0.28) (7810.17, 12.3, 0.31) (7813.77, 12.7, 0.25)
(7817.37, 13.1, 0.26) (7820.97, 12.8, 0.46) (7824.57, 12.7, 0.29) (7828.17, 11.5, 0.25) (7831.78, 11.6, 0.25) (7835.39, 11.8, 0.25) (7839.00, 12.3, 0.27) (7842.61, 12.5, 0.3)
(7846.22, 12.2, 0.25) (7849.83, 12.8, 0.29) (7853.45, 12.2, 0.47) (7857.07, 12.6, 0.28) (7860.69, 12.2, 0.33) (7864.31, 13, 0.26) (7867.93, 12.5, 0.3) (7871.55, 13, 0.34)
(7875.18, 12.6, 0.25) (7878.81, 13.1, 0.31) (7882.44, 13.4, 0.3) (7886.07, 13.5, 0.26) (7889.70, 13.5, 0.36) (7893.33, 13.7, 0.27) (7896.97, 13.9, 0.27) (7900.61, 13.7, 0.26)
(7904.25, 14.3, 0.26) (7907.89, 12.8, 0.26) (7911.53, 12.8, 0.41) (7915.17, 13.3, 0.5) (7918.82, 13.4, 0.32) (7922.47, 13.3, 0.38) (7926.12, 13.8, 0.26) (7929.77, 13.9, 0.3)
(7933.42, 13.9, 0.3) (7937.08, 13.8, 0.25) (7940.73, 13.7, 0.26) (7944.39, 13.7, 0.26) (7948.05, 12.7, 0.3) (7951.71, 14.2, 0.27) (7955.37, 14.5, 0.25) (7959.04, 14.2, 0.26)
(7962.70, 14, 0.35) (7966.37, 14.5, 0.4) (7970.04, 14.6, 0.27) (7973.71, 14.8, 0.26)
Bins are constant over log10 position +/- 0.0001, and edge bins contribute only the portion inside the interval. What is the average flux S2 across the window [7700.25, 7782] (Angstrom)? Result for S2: 11.4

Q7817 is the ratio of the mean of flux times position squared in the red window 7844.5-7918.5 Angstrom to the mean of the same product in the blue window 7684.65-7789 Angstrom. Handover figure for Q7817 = 1.21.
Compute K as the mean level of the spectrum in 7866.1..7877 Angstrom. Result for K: 12.7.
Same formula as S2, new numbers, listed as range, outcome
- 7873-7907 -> 13.5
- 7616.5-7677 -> 11.7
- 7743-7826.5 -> 11.7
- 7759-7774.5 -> 11.5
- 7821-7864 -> 12.3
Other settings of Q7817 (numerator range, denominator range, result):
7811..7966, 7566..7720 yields 1.15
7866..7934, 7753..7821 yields 1.18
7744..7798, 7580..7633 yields 0.86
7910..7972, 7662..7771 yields 1.34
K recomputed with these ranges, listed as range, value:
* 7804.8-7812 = 12.3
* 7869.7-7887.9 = 13.1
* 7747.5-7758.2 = 10.7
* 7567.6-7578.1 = 14.8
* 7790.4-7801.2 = 11.6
